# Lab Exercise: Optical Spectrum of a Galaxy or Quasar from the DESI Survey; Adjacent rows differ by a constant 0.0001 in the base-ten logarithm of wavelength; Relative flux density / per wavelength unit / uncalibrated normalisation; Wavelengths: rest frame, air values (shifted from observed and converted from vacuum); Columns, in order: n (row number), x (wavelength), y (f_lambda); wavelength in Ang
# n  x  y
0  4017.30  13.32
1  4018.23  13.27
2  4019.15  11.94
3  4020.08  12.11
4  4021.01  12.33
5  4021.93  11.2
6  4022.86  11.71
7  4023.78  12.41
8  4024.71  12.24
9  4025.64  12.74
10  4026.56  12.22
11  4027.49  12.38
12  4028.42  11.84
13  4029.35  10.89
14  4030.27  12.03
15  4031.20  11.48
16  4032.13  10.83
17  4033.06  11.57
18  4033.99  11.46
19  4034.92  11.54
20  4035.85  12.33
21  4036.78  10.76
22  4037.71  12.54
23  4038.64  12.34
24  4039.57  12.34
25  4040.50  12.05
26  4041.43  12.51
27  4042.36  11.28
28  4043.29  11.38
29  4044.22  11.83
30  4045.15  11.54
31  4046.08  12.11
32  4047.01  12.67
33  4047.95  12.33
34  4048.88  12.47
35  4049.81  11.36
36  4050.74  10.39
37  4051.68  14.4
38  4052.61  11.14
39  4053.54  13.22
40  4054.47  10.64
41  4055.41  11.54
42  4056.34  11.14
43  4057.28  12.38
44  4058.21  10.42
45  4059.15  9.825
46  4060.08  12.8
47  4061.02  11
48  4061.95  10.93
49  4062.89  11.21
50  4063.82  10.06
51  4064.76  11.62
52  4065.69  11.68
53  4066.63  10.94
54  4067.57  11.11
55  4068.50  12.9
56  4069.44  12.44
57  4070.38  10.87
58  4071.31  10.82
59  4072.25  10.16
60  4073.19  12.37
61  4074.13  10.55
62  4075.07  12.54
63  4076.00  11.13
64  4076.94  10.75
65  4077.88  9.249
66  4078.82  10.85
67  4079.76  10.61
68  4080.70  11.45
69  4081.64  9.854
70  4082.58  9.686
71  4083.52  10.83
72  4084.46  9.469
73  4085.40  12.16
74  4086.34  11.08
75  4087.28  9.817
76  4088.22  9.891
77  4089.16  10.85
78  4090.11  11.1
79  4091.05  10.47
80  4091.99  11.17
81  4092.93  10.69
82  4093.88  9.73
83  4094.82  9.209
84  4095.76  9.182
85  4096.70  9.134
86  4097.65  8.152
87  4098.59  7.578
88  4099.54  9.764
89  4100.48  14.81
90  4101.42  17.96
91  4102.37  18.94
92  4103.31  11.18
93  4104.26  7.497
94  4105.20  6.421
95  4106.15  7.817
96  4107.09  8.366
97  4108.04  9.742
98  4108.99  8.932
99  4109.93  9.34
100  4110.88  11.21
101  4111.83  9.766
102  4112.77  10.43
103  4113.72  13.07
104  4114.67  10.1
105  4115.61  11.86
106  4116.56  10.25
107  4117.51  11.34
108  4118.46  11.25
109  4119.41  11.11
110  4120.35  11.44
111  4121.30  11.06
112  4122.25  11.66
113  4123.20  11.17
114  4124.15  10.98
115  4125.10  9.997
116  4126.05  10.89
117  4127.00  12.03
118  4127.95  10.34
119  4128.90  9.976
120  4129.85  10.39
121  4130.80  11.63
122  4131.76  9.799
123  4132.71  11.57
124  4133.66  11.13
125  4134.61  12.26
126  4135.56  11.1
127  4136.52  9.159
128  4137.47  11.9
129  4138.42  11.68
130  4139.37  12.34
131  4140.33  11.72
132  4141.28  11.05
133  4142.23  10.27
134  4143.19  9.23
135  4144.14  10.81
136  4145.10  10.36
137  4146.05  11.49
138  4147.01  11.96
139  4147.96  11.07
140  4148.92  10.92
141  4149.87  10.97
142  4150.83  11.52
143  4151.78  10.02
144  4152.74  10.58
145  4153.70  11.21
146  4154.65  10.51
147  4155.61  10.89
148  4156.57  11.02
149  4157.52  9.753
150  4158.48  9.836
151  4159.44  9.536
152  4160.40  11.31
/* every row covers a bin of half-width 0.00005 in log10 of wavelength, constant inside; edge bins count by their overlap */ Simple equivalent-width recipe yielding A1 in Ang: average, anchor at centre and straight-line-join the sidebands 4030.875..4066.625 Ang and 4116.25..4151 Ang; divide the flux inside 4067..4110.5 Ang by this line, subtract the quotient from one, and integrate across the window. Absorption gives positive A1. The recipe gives 2.8 Ang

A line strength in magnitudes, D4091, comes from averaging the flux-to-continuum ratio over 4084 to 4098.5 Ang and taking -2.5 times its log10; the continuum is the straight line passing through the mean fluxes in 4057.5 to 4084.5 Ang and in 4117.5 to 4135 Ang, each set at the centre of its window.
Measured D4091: 0.10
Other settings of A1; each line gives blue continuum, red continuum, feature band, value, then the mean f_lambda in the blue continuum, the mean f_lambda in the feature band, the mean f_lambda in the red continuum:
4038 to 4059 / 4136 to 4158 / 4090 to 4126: 2.1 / 11.9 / 10.6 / 10.9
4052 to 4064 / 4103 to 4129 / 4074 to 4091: 0.4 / 11.3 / 10.7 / 10.3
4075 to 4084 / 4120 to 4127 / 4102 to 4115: 0.9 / 10.6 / 10.1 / 11.1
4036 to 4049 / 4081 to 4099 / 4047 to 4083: -0.8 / 12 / 11.3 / 10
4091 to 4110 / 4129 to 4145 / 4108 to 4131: -0.3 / 10.3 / 10.8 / 11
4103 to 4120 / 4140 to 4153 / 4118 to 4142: -1.5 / 9.98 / 11.1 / 10.9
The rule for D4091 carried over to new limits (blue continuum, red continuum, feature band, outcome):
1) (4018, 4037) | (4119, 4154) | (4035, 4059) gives -0.01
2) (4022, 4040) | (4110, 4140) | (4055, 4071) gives 0.02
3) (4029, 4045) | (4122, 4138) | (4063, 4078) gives 0.02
